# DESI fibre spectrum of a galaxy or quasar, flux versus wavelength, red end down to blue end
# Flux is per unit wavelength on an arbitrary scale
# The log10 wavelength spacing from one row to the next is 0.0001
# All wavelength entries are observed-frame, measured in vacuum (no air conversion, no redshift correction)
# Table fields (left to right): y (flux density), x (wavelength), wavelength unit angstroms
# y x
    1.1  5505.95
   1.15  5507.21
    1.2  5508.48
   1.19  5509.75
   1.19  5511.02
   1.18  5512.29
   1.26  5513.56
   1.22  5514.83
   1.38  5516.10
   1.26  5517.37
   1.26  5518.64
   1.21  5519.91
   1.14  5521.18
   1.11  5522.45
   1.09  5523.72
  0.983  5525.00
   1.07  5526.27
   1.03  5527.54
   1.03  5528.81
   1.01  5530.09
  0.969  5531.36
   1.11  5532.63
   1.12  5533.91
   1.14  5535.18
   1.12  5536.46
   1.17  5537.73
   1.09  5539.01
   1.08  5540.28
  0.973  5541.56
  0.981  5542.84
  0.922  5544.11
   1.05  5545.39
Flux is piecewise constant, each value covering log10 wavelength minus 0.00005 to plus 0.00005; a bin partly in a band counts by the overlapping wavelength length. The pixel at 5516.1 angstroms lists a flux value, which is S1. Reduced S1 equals 1.38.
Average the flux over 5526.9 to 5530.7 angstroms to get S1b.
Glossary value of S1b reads 1.02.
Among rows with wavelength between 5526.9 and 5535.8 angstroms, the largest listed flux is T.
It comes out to 1.14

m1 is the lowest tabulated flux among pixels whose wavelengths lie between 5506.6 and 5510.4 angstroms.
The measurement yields 1.15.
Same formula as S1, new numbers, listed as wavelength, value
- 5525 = 0.983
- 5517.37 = 1.26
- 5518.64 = 1.26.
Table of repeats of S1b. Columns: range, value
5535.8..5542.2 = 1.09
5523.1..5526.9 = 1.05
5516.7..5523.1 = 1.2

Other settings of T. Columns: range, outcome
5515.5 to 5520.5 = 1.38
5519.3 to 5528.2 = 1.21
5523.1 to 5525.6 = 1.09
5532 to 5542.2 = 1.17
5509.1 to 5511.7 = 1.19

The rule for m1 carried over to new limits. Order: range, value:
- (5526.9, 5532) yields 0.969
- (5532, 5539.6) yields 1.09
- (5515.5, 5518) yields 1.26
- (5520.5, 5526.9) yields 0.983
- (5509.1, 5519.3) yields 1.18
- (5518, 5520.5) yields 1.21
